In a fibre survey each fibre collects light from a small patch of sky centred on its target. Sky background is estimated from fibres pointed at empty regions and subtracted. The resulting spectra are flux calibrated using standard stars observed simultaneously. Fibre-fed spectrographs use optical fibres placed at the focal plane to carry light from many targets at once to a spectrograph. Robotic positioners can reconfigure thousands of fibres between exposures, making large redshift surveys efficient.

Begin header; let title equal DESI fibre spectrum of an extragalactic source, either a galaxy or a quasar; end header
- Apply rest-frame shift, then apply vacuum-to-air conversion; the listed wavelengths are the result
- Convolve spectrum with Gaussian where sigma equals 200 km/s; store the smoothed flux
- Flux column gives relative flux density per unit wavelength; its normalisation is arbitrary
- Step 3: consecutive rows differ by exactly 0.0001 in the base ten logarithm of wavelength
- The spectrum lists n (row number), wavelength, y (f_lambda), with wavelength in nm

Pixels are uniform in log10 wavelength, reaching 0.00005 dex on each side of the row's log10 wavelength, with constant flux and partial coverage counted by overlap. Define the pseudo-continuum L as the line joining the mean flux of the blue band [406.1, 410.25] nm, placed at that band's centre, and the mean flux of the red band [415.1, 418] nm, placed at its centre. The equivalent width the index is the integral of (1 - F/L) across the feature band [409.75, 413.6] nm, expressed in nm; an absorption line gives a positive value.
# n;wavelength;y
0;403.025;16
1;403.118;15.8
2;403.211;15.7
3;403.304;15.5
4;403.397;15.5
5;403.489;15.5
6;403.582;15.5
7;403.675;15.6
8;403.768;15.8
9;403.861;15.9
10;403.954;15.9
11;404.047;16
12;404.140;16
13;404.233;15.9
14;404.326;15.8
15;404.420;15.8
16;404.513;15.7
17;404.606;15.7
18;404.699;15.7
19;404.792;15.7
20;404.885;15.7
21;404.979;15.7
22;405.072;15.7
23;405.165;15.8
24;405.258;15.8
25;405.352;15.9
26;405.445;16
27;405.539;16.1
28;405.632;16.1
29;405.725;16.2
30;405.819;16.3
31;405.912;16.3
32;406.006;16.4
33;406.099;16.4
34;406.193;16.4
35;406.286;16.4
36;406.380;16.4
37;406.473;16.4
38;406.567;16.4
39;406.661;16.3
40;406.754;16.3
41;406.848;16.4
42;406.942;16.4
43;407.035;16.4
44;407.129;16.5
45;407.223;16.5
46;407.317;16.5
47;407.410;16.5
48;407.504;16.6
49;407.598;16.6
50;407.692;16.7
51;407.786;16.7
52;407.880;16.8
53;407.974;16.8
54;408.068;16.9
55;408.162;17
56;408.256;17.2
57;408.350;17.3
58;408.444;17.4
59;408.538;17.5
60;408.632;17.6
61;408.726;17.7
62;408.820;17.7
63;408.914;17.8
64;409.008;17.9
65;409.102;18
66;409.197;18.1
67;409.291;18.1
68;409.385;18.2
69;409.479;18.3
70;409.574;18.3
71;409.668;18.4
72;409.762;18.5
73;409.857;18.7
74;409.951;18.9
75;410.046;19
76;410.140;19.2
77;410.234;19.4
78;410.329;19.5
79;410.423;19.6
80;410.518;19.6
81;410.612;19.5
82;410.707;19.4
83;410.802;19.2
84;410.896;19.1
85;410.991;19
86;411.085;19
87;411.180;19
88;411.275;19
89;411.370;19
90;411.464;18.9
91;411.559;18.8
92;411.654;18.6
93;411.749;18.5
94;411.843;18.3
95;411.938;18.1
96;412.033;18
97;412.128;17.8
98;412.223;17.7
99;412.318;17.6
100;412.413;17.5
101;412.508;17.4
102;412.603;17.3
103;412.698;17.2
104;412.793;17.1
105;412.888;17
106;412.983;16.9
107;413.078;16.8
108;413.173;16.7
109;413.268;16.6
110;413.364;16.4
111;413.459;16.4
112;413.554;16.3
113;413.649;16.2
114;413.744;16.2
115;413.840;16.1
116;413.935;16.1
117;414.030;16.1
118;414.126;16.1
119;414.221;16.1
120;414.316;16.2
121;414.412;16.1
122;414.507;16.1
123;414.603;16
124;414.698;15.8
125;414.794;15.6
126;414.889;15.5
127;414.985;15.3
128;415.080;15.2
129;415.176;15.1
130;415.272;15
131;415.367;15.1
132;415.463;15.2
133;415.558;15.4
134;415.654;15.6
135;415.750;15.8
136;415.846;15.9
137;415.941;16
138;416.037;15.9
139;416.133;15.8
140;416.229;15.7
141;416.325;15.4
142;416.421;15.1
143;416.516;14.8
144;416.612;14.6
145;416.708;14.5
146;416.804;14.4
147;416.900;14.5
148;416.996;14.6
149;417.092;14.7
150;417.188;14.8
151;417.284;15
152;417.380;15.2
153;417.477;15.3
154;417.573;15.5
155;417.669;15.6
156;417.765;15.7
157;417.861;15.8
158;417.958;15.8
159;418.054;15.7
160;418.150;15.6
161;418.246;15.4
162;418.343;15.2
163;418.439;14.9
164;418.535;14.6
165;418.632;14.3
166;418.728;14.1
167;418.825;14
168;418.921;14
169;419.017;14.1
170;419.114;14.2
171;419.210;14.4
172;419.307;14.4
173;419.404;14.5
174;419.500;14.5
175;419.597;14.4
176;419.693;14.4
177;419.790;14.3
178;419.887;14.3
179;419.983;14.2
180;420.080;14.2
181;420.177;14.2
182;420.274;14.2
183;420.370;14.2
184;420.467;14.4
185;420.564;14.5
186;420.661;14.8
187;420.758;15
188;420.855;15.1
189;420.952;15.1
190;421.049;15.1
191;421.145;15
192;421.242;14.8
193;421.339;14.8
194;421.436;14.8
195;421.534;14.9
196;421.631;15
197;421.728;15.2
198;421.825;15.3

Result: -0.41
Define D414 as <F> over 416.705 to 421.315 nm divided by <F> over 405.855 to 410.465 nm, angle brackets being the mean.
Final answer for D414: 0.85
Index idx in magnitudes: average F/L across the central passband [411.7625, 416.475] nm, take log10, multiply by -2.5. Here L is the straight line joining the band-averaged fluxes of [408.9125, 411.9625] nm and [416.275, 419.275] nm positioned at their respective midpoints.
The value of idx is 0.03 mag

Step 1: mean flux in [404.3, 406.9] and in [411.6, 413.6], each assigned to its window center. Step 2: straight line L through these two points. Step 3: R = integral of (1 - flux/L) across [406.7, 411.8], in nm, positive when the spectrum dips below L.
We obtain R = -0.37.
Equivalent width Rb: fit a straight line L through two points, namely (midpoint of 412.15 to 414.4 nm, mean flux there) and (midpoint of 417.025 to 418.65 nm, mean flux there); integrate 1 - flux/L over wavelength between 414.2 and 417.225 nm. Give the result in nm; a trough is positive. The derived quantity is 0.11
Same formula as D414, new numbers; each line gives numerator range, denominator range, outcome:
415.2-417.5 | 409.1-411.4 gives 0.80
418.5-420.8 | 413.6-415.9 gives 0.91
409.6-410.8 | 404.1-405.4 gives 1.21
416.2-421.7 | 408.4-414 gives 0.82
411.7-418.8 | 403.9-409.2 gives 0.96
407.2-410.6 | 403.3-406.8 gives 1.12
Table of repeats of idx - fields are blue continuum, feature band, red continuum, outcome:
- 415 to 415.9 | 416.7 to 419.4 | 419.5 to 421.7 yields 0.01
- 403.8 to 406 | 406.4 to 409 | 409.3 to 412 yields 0.03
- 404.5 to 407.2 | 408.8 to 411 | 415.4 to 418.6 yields -0.18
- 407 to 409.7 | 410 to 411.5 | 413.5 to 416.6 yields -0.15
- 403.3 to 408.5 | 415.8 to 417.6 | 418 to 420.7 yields -0.02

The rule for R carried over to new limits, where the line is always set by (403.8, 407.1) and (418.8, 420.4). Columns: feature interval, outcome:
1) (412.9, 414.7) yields -0.155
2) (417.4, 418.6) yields -0.077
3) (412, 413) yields -0.148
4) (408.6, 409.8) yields -0.189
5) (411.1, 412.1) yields -0.217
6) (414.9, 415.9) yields -0.038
